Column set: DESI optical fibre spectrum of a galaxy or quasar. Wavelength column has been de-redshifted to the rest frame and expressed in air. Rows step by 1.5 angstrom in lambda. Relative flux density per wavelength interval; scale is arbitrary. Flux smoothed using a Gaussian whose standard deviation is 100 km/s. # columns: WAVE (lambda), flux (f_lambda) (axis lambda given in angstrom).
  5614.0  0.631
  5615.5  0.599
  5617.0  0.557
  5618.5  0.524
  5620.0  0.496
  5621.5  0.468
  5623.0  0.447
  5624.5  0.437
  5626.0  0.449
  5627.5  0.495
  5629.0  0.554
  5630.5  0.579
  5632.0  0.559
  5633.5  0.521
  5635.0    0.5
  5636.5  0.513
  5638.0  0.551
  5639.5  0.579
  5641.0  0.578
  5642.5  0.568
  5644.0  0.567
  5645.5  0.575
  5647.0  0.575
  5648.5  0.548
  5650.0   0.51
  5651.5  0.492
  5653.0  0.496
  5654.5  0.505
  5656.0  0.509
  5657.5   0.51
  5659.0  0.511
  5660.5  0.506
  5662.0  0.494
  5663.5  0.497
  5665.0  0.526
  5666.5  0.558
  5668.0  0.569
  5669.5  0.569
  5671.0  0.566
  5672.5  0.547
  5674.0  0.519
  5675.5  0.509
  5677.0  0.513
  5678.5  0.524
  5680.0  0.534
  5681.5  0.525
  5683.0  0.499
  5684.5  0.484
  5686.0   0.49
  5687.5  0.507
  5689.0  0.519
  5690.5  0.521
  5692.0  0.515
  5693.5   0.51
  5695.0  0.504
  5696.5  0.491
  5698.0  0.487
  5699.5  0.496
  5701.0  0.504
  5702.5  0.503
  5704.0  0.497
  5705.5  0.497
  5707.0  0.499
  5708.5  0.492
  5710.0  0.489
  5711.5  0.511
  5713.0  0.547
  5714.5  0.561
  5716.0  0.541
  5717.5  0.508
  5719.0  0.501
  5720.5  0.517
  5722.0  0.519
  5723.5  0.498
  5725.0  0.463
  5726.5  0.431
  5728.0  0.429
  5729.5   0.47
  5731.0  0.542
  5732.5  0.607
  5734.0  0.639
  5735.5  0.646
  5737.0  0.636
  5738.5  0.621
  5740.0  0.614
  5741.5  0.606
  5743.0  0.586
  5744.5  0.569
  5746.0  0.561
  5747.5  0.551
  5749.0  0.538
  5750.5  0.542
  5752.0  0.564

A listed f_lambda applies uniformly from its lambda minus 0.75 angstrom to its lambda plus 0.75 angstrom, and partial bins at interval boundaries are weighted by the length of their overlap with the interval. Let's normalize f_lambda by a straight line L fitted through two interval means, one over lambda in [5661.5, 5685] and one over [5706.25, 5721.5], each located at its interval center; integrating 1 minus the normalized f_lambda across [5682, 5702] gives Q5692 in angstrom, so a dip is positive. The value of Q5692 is 0.8 angstrom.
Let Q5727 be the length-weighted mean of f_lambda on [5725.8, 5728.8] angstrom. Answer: 0.431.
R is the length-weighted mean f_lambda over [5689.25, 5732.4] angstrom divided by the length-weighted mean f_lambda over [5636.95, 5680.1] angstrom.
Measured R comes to 0.9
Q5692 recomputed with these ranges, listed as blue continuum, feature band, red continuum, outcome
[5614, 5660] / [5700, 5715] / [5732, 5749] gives 1.8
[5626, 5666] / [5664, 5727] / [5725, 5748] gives 4.0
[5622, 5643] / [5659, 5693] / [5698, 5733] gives -0.6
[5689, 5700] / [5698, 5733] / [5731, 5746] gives 3.1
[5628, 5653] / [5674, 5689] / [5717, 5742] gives 1.0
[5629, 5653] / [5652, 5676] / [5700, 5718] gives 0.5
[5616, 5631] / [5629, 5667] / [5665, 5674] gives -0.3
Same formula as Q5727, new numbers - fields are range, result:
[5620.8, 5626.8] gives 0.45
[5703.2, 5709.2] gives 0.496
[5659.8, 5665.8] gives 0.506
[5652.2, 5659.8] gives 0.506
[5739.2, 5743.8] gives 0.602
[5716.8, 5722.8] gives 0.511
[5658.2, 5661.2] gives 0.509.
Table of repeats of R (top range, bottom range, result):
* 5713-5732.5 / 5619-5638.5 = 1.00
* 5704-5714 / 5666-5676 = 0.92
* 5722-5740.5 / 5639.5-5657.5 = 1.02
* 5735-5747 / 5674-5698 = 1.18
